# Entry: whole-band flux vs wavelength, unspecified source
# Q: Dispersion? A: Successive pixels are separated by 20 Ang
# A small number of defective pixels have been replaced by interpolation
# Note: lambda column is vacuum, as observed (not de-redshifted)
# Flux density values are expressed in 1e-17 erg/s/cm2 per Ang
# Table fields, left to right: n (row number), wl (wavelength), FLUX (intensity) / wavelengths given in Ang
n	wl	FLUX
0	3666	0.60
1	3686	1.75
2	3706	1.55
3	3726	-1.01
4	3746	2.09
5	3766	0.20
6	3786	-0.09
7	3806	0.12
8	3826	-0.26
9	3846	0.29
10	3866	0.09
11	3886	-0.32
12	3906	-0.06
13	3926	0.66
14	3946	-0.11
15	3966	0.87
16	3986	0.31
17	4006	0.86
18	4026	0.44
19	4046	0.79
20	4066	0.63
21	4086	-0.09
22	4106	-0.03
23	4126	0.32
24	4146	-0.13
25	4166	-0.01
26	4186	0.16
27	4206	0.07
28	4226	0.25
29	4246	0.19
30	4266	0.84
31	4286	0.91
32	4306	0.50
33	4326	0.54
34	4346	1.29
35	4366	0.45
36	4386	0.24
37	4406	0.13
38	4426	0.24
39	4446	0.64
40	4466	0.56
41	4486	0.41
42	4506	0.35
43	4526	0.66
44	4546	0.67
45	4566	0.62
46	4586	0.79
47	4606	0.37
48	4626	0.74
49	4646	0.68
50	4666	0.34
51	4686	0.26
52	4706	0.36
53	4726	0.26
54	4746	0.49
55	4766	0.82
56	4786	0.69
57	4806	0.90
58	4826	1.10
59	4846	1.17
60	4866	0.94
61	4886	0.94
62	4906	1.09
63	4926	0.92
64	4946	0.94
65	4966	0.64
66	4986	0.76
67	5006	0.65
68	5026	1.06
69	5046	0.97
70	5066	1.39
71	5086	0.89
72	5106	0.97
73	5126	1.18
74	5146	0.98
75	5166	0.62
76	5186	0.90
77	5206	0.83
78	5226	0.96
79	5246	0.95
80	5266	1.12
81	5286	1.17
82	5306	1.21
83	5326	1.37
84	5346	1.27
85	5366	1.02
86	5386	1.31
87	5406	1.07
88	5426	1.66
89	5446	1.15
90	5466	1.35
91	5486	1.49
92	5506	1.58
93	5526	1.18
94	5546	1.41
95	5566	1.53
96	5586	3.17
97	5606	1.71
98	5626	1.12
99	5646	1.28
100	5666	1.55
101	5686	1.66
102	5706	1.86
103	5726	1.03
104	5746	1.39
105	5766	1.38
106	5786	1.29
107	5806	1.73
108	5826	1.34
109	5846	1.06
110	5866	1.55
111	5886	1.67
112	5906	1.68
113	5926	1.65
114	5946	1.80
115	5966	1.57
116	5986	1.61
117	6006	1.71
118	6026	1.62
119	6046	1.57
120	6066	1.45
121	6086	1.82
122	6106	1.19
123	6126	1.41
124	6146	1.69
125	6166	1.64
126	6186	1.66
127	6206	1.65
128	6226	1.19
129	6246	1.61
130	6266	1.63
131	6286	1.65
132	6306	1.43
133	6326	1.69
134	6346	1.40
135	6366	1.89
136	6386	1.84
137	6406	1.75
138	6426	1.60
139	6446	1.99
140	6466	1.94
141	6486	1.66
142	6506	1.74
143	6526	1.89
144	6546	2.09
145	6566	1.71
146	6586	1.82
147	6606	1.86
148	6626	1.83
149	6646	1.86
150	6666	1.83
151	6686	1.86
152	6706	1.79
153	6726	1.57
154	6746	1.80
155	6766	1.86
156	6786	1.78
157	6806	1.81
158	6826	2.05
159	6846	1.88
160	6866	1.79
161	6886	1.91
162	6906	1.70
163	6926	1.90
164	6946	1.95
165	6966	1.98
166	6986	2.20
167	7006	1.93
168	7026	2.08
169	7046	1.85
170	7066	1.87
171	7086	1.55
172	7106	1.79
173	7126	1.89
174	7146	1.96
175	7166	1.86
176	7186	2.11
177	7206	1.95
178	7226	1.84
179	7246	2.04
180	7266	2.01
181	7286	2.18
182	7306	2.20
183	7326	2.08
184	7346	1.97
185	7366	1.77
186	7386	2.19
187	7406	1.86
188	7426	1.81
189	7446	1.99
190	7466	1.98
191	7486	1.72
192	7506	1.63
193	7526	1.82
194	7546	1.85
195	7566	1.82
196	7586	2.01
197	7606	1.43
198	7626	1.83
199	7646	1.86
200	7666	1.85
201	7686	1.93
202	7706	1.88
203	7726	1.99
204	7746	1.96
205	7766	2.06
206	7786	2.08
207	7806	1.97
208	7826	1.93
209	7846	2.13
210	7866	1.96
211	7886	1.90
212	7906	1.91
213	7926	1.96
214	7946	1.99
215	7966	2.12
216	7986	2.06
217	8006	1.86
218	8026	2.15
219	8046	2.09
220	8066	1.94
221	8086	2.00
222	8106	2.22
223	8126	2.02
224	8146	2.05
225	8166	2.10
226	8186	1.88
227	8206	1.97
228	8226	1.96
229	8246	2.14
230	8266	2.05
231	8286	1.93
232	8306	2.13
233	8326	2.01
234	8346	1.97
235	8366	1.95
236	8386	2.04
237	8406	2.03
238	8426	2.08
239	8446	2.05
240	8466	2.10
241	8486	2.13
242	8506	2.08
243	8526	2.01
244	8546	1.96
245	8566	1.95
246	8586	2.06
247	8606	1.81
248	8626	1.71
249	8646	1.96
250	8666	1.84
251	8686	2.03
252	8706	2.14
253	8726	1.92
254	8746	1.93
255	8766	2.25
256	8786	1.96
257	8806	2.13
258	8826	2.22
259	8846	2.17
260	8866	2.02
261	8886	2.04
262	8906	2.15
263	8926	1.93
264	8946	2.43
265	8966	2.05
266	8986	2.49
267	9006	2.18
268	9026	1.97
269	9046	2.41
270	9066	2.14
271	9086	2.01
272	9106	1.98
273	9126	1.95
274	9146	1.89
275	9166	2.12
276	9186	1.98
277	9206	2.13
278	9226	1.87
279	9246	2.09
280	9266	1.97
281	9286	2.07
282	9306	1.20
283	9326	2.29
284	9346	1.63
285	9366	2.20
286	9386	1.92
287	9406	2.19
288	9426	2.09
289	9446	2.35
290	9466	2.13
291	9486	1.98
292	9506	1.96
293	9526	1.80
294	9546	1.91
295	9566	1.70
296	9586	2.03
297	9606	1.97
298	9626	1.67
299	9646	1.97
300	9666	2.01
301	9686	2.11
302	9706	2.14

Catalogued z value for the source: 0.204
